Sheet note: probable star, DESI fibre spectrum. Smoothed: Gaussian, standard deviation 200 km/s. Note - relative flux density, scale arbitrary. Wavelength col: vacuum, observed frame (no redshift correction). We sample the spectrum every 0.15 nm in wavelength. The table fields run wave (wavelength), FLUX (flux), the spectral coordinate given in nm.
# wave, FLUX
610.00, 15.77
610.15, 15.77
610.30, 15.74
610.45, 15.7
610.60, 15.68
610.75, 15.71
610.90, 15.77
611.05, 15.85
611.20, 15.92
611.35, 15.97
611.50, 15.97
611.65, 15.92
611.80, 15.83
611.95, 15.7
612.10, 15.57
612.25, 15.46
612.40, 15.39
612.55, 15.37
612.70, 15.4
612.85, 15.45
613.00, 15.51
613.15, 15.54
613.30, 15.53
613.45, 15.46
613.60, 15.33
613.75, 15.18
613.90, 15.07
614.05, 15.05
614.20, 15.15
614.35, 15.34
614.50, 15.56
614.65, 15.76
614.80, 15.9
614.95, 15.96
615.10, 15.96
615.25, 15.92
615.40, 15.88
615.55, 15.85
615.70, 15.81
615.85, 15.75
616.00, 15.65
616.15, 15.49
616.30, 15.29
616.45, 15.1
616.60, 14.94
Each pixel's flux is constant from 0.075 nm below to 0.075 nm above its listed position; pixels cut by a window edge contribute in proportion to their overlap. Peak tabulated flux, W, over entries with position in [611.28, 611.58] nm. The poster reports 15.97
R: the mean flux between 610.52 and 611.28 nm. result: 15.8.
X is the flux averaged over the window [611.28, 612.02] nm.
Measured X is 15.9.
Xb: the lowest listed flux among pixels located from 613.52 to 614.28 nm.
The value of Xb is 15.05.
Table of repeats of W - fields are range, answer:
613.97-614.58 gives 15.56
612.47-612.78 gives 15.4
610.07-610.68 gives 15.77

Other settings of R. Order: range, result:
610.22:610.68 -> 15.7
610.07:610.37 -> 15.8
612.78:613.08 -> 15.5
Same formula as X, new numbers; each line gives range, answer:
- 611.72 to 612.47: 15.6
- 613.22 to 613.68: 15.4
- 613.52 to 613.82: 15.3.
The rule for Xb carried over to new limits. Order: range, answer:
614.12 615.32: 15.15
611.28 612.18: 15.57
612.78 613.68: 15.33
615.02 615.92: 15.75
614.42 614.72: 15.56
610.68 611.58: 15.71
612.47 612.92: 15.37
